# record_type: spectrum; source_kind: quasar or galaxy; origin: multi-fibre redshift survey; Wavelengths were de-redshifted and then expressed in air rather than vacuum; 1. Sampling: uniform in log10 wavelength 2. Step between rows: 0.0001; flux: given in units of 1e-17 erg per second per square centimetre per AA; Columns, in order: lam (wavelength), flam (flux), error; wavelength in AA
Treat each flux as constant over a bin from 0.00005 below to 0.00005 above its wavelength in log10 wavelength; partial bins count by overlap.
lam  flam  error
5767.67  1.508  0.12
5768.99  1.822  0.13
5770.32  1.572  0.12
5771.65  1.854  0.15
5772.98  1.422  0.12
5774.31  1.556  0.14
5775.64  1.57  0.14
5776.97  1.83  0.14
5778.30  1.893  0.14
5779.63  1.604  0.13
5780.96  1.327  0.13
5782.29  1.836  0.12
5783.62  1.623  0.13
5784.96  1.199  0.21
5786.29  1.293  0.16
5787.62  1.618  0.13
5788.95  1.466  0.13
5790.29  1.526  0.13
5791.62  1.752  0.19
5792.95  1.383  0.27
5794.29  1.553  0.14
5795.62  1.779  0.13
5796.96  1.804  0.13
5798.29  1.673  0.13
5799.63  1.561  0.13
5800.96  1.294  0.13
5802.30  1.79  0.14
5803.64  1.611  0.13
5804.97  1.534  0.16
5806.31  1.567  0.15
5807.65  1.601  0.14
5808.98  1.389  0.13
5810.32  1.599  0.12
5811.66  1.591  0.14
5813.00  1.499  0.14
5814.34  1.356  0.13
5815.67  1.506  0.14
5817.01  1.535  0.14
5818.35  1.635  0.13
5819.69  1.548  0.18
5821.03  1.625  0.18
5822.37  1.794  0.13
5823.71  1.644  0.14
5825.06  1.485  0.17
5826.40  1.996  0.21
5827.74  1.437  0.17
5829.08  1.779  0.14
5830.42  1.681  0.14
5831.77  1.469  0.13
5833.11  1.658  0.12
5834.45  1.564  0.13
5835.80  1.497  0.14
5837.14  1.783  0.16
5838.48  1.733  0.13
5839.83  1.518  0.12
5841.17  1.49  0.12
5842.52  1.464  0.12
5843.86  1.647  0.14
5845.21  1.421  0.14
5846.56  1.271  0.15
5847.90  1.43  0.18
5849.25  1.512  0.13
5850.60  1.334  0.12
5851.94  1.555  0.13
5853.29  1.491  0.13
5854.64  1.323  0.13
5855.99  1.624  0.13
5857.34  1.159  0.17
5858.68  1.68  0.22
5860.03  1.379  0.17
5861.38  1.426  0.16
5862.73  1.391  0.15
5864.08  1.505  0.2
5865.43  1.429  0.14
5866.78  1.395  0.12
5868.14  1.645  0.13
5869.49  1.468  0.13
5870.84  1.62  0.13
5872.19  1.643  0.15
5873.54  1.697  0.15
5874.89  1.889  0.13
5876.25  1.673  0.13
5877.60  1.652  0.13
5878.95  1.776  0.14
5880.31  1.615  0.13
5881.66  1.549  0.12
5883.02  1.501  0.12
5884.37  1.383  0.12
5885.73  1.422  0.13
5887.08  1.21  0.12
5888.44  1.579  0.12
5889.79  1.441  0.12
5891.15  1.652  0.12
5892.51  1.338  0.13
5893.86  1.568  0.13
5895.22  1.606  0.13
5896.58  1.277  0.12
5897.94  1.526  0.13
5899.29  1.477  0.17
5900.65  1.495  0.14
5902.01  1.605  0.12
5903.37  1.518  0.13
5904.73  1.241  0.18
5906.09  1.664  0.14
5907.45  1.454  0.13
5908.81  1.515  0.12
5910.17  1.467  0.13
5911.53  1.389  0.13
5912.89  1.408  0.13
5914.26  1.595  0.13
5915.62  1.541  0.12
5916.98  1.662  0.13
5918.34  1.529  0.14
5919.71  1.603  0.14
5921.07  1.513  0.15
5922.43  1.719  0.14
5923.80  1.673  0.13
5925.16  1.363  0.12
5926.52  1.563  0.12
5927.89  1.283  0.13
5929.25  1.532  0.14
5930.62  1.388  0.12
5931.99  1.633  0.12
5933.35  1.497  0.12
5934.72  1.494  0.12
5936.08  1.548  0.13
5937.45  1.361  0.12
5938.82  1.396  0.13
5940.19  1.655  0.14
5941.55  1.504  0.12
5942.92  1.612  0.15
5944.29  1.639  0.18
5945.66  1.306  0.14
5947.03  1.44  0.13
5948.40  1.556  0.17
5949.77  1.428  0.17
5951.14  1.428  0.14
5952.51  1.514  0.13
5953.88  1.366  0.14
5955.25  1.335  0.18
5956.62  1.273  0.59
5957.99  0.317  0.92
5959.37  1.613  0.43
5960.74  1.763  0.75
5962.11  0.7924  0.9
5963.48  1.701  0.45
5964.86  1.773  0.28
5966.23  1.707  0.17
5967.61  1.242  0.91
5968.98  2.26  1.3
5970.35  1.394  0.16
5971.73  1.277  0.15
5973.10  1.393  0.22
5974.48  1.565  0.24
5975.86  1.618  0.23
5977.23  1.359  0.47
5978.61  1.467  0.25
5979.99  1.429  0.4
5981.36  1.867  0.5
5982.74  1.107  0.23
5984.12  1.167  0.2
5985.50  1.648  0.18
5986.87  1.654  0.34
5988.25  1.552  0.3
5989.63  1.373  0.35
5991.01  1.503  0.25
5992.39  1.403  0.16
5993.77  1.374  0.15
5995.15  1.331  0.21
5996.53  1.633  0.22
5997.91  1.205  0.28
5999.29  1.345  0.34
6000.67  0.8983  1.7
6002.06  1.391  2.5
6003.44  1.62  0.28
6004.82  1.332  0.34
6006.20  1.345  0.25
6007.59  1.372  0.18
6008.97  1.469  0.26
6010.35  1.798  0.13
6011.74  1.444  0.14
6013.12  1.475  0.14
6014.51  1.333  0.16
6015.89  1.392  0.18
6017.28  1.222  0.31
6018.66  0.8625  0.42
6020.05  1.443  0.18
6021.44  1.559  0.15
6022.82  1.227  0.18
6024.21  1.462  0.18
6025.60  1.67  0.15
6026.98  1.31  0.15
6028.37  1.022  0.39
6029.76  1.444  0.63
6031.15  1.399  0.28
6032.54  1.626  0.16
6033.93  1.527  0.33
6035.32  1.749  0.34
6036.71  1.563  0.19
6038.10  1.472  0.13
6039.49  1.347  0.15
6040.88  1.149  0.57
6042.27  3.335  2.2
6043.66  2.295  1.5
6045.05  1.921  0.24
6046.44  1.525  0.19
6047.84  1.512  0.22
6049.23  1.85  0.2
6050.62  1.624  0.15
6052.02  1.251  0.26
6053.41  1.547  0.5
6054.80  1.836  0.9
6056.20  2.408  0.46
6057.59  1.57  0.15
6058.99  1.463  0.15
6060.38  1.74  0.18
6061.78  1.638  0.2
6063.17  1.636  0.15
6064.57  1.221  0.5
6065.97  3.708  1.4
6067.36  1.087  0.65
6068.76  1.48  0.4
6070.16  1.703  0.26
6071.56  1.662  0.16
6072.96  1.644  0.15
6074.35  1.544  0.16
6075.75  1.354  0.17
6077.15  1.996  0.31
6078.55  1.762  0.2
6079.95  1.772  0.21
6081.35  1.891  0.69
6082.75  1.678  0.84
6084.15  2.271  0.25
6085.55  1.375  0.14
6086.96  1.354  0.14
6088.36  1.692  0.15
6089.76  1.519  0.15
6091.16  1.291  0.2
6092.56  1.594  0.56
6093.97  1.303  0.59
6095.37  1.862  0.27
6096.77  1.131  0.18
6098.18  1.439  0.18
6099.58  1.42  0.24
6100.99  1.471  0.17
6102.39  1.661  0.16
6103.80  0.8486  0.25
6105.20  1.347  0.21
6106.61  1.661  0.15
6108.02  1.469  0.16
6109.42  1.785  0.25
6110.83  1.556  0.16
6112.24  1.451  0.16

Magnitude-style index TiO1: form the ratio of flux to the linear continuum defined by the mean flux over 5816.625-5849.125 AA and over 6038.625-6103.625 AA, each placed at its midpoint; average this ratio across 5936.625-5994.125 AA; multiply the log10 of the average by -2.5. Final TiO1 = 0.13 mag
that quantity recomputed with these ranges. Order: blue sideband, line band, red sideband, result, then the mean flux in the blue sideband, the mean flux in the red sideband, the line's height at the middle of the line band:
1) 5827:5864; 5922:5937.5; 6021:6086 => 0.05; 1.51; 1.68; 1.58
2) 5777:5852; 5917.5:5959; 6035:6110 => 0.11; 1.57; 1.66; 1.61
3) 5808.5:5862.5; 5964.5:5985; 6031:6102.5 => 0.08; 1.54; 1.67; 1.62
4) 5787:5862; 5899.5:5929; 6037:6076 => 0.08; 1.55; 1.74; 1.62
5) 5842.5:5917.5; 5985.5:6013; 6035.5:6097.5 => 0.14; 1.5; 1.7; 1.63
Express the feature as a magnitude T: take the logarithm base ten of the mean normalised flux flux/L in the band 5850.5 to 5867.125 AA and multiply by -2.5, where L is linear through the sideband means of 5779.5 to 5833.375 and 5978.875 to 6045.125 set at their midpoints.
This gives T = 0.08 mag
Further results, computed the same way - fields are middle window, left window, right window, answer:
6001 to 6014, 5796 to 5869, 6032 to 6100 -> 0.136 mag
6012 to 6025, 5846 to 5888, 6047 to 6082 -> 0.239 mag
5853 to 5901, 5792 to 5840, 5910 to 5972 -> 0.019 mag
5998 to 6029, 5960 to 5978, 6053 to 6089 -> 0.187 mag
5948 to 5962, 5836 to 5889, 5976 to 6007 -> 0.087 mag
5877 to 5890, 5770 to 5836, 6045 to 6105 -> 0.059 mag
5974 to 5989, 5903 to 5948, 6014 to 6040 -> -0.032 mag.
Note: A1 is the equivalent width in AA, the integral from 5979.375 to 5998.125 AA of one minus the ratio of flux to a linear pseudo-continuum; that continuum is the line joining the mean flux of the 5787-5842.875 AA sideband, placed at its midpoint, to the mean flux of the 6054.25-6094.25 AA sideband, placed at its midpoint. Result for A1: 2.4 AA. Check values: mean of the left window 1.59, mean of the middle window 1.45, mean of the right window 1.7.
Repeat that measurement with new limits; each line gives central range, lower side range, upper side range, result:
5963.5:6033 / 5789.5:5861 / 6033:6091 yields 9.9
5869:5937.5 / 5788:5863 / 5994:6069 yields 1.1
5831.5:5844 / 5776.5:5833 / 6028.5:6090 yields 0.2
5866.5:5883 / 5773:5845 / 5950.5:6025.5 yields -1.2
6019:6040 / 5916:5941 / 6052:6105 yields 2.0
